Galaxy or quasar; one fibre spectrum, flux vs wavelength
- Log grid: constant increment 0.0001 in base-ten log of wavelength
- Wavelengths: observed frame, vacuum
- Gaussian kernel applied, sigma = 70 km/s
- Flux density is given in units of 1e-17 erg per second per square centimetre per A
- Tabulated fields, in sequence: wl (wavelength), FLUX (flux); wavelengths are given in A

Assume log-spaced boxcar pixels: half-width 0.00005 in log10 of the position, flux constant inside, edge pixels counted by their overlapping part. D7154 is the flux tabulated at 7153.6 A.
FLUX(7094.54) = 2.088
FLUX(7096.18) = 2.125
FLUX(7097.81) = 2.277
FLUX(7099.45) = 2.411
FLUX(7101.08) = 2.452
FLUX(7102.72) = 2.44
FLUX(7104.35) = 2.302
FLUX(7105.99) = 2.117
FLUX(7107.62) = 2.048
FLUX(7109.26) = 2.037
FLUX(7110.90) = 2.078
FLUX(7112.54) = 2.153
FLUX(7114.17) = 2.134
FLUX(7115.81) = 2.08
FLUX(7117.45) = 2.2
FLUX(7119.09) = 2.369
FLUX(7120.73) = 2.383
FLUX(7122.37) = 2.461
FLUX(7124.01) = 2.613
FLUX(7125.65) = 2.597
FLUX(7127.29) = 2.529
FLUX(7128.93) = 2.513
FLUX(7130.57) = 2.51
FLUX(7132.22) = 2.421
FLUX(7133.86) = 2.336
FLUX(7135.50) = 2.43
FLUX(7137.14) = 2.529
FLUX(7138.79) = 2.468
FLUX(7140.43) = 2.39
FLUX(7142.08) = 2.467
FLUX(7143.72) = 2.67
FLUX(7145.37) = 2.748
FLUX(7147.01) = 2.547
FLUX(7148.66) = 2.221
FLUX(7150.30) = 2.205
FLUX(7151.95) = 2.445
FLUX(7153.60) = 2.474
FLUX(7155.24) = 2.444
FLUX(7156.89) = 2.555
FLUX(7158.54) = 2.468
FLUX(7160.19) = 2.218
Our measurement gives 2.474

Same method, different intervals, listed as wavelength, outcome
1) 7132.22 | 2.421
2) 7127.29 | 2.529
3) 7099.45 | 2.411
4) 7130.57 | 2.51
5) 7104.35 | 2.302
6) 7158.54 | 2.468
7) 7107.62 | 2.048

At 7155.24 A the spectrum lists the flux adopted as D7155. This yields 2.444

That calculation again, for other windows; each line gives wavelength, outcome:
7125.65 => 2.597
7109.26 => 2.037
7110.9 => 2.078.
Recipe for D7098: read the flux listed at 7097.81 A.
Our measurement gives 2.277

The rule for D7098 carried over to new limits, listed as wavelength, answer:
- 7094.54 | 2.088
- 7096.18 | 2.125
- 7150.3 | 2.205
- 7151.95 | 2.445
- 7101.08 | 2.452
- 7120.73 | 2.383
